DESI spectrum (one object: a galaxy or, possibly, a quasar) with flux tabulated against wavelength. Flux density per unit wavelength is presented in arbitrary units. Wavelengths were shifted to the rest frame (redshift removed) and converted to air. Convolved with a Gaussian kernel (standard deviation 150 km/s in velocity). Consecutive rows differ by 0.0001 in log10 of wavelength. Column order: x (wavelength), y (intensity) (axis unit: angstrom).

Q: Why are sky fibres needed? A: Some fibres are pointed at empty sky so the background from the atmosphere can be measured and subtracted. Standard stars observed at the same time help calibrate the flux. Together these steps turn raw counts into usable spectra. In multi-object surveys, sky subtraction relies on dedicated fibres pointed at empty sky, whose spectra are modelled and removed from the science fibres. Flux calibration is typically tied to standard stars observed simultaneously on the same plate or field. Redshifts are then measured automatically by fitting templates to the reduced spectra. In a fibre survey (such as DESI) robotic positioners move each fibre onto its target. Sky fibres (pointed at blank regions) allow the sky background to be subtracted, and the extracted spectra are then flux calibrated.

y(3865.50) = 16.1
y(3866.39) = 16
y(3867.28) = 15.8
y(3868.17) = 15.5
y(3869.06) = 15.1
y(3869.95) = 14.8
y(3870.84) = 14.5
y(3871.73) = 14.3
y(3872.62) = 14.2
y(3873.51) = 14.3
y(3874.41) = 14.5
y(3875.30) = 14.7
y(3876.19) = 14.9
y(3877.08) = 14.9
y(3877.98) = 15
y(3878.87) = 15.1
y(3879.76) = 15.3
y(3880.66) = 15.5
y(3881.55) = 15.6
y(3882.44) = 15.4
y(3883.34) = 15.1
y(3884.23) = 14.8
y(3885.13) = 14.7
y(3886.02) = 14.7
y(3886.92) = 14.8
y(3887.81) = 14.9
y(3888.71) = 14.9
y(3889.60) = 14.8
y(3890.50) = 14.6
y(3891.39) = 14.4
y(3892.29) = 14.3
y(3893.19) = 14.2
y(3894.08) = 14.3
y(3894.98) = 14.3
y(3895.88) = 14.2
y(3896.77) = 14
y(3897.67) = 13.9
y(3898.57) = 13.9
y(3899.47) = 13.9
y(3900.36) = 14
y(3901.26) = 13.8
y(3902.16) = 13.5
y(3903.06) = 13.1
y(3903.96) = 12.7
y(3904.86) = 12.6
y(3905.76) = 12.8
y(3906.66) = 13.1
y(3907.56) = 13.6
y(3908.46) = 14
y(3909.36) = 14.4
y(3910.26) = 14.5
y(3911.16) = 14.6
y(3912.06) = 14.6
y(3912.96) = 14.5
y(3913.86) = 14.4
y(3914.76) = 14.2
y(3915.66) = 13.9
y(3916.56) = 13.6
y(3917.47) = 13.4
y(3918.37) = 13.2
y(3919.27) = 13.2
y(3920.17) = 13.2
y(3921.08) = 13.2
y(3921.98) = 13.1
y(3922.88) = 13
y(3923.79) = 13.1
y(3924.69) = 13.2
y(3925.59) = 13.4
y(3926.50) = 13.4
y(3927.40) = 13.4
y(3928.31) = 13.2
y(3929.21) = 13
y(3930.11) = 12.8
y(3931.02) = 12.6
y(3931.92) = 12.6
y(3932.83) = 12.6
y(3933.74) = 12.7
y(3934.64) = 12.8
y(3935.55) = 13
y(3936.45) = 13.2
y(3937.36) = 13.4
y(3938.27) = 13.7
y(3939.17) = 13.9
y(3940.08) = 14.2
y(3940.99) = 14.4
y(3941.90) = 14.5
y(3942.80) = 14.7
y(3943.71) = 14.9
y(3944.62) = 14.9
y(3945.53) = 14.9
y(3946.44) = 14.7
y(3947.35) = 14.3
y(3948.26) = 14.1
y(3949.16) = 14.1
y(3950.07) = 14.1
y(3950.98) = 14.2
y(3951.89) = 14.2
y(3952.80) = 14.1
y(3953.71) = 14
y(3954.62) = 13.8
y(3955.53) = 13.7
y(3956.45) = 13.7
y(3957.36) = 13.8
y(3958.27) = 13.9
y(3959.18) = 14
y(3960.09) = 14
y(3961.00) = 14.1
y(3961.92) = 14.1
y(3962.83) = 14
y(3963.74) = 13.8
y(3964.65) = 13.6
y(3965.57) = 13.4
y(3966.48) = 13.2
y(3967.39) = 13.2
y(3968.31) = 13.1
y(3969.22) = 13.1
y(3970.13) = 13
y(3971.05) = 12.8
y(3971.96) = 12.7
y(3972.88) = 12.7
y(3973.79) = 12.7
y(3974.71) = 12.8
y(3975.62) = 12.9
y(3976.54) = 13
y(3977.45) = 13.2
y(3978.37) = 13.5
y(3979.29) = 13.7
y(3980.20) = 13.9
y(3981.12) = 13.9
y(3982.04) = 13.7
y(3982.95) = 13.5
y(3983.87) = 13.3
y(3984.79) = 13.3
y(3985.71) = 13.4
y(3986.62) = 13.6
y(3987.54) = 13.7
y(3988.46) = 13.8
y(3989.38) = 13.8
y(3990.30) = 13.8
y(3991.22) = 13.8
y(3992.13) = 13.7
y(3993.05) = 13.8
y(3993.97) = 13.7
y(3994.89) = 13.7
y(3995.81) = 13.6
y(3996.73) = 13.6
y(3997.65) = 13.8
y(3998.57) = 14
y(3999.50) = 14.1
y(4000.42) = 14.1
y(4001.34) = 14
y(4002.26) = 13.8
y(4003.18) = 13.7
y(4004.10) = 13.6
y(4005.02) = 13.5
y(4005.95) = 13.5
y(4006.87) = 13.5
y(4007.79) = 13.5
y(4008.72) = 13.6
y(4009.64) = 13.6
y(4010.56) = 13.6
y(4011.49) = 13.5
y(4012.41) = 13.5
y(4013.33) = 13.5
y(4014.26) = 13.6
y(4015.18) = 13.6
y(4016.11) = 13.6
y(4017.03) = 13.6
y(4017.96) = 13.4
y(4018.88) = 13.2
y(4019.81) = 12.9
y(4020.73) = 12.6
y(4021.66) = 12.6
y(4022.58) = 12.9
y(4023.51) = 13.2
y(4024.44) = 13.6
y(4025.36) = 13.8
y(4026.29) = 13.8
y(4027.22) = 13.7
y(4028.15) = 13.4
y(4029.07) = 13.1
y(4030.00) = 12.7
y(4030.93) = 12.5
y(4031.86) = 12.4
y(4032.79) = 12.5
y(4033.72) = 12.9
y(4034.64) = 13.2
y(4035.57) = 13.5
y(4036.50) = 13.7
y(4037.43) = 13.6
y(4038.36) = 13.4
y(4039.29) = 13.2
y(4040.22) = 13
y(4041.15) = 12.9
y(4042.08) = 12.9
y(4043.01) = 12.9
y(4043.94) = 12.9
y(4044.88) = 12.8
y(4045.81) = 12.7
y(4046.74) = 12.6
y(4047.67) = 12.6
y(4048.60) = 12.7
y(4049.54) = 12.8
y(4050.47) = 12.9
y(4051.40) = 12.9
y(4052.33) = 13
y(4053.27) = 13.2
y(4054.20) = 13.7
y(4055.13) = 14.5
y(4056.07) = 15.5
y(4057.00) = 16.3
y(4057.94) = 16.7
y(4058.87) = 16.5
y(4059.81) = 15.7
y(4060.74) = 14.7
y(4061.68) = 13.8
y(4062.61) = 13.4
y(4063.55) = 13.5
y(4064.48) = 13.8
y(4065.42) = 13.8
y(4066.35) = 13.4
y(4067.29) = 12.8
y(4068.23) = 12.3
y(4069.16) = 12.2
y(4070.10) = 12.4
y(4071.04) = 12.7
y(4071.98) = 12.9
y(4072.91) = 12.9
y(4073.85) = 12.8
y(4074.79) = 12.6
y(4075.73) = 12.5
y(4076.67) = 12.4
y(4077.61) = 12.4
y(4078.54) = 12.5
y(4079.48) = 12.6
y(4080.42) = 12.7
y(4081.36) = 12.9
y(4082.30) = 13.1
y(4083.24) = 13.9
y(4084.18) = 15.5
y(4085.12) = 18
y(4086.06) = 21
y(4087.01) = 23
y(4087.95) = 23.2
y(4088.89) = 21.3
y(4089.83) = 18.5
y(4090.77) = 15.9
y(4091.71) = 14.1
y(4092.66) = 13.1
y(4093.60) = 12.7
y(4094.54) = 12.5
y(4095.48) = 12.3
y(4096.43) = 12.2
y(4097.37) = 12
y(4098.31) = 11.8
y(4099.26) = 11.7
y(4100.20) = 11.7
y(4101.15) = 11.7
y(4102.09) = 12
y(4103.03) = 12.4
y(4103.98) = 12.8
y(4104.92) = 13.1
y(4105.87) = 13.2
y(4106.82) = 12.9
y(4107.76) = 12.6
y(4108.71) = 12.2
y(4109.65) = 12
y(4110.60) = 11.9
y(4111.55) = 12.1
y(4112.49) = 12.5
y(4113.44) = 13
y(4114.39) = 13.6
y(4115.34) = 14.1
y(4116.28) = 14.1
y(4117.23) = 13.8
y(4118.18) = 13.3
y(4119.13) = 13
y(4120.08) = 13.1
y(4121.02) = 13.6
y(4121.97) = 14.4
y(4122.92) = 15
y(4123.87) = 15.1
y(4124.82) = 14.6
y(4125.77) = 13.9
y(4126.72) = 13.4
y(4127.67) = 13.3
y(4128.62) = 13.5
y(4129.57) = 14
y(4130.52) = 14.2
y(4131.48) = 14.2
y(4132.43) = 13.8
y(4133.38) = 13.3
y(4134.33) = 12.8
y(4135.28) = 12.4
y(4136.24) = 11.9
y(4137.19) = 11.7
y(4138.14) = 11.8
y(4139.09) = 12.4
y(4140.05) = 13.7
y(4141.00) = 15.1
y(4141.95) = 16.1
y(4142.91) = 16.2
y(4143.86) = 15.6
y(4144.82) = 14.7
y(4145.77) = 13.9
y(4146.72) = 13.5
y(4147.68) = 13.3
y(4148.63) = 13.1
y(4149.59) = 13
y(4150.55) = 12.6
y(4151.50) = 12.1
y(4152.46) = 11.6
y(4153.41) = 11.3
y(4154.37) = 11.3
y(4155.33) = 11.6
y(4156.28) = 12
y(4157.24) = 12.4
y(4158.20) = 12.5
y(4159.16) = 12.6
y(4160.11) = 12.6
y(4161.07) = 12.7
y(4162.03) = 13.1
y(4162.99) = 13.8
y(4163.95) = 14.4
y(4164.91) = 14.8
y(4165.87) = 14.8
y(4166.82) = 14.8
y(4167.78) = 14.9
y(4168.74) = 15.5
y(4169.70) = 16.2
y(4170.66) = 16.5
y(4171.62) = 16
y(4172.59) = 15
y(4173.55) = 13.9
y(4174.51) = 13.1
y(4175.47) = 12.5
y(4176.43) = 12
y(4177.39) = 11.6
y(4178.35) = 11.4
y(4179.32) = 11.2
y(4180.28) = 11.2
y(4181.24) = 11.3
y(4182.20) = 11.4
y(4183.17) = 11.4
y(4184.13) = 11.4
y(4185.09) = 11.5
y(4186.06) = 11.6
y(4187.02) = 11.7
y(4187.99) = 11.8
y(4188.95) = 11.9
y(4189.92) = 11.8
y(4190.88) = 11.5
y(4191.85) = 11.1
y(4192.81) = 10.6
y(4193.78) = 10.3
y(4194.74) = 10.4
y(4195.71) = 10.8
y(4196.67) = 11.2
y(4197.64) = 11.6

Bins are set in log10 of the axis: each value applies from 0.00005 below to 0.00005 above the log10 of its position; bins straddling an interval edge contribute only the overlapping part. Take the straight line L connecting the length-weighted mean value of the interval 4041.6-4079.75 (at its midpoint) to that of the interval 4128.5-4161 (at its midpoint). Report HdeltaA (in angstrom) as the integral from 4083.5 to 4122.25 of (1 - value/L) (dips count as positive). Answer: -2.4 angstrom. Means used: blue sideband 13.4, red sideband 13.1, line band 14.1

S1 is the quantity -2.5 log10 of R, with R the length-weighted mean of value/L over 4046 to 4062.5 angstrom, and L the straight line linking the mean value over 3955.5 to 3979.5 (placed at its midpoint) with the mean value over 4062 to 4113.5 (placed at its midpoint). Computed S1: -0.04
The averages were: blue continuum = 13.4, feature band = 14.1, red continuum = 13.7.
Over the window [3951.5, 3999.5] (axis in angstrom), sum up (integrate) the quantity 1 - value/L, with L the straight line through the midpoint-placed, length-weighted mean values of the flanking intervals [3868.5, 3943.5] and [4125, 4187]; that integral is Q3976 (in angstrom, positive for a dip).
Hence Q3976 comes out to 0.71 angstrom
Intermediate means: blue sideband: 14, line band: 13.6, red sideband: 13.2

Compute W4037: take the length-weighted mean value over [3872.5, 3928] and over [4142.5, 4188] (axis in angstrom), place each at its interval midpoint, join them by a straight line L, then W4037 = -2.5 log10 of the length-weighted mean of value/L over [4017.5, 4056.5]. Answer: 0.03 mag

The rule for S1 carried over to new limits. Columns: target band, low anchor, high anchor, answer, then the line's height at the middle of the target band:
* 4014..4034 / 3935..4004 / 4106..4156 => 0.035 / 13.6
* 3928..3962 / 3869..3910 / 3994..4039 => 0.010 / 13.9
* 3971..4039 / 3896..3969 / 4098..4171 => 0.011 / 13.6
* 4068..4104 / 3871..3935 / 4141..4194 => -0.059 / 13.3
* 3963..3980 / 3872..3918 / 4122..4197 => 0.061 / 13.9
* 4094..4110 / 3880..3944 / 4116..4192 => 0.087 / 13.3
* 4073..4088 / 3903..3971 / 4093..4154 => -0.118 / 13.3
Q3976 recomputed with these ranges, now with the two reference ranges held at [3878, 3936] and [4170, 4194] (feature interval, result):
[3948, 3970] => -0.4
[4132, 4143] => -0.8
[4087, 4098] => -2.4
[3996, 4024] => -0.6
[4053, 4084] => -1.6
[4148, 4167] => -0.8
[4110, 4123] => -0.8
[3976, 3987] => -0.1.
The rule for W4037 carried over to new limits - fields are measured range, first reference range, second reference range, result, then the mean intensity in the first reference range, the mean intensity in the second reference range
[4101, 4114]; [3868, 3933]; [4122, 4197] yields 0.06 mag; 14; 13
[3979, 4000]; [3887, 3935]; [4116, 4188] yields -0.01 mag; 13.7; 13.3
